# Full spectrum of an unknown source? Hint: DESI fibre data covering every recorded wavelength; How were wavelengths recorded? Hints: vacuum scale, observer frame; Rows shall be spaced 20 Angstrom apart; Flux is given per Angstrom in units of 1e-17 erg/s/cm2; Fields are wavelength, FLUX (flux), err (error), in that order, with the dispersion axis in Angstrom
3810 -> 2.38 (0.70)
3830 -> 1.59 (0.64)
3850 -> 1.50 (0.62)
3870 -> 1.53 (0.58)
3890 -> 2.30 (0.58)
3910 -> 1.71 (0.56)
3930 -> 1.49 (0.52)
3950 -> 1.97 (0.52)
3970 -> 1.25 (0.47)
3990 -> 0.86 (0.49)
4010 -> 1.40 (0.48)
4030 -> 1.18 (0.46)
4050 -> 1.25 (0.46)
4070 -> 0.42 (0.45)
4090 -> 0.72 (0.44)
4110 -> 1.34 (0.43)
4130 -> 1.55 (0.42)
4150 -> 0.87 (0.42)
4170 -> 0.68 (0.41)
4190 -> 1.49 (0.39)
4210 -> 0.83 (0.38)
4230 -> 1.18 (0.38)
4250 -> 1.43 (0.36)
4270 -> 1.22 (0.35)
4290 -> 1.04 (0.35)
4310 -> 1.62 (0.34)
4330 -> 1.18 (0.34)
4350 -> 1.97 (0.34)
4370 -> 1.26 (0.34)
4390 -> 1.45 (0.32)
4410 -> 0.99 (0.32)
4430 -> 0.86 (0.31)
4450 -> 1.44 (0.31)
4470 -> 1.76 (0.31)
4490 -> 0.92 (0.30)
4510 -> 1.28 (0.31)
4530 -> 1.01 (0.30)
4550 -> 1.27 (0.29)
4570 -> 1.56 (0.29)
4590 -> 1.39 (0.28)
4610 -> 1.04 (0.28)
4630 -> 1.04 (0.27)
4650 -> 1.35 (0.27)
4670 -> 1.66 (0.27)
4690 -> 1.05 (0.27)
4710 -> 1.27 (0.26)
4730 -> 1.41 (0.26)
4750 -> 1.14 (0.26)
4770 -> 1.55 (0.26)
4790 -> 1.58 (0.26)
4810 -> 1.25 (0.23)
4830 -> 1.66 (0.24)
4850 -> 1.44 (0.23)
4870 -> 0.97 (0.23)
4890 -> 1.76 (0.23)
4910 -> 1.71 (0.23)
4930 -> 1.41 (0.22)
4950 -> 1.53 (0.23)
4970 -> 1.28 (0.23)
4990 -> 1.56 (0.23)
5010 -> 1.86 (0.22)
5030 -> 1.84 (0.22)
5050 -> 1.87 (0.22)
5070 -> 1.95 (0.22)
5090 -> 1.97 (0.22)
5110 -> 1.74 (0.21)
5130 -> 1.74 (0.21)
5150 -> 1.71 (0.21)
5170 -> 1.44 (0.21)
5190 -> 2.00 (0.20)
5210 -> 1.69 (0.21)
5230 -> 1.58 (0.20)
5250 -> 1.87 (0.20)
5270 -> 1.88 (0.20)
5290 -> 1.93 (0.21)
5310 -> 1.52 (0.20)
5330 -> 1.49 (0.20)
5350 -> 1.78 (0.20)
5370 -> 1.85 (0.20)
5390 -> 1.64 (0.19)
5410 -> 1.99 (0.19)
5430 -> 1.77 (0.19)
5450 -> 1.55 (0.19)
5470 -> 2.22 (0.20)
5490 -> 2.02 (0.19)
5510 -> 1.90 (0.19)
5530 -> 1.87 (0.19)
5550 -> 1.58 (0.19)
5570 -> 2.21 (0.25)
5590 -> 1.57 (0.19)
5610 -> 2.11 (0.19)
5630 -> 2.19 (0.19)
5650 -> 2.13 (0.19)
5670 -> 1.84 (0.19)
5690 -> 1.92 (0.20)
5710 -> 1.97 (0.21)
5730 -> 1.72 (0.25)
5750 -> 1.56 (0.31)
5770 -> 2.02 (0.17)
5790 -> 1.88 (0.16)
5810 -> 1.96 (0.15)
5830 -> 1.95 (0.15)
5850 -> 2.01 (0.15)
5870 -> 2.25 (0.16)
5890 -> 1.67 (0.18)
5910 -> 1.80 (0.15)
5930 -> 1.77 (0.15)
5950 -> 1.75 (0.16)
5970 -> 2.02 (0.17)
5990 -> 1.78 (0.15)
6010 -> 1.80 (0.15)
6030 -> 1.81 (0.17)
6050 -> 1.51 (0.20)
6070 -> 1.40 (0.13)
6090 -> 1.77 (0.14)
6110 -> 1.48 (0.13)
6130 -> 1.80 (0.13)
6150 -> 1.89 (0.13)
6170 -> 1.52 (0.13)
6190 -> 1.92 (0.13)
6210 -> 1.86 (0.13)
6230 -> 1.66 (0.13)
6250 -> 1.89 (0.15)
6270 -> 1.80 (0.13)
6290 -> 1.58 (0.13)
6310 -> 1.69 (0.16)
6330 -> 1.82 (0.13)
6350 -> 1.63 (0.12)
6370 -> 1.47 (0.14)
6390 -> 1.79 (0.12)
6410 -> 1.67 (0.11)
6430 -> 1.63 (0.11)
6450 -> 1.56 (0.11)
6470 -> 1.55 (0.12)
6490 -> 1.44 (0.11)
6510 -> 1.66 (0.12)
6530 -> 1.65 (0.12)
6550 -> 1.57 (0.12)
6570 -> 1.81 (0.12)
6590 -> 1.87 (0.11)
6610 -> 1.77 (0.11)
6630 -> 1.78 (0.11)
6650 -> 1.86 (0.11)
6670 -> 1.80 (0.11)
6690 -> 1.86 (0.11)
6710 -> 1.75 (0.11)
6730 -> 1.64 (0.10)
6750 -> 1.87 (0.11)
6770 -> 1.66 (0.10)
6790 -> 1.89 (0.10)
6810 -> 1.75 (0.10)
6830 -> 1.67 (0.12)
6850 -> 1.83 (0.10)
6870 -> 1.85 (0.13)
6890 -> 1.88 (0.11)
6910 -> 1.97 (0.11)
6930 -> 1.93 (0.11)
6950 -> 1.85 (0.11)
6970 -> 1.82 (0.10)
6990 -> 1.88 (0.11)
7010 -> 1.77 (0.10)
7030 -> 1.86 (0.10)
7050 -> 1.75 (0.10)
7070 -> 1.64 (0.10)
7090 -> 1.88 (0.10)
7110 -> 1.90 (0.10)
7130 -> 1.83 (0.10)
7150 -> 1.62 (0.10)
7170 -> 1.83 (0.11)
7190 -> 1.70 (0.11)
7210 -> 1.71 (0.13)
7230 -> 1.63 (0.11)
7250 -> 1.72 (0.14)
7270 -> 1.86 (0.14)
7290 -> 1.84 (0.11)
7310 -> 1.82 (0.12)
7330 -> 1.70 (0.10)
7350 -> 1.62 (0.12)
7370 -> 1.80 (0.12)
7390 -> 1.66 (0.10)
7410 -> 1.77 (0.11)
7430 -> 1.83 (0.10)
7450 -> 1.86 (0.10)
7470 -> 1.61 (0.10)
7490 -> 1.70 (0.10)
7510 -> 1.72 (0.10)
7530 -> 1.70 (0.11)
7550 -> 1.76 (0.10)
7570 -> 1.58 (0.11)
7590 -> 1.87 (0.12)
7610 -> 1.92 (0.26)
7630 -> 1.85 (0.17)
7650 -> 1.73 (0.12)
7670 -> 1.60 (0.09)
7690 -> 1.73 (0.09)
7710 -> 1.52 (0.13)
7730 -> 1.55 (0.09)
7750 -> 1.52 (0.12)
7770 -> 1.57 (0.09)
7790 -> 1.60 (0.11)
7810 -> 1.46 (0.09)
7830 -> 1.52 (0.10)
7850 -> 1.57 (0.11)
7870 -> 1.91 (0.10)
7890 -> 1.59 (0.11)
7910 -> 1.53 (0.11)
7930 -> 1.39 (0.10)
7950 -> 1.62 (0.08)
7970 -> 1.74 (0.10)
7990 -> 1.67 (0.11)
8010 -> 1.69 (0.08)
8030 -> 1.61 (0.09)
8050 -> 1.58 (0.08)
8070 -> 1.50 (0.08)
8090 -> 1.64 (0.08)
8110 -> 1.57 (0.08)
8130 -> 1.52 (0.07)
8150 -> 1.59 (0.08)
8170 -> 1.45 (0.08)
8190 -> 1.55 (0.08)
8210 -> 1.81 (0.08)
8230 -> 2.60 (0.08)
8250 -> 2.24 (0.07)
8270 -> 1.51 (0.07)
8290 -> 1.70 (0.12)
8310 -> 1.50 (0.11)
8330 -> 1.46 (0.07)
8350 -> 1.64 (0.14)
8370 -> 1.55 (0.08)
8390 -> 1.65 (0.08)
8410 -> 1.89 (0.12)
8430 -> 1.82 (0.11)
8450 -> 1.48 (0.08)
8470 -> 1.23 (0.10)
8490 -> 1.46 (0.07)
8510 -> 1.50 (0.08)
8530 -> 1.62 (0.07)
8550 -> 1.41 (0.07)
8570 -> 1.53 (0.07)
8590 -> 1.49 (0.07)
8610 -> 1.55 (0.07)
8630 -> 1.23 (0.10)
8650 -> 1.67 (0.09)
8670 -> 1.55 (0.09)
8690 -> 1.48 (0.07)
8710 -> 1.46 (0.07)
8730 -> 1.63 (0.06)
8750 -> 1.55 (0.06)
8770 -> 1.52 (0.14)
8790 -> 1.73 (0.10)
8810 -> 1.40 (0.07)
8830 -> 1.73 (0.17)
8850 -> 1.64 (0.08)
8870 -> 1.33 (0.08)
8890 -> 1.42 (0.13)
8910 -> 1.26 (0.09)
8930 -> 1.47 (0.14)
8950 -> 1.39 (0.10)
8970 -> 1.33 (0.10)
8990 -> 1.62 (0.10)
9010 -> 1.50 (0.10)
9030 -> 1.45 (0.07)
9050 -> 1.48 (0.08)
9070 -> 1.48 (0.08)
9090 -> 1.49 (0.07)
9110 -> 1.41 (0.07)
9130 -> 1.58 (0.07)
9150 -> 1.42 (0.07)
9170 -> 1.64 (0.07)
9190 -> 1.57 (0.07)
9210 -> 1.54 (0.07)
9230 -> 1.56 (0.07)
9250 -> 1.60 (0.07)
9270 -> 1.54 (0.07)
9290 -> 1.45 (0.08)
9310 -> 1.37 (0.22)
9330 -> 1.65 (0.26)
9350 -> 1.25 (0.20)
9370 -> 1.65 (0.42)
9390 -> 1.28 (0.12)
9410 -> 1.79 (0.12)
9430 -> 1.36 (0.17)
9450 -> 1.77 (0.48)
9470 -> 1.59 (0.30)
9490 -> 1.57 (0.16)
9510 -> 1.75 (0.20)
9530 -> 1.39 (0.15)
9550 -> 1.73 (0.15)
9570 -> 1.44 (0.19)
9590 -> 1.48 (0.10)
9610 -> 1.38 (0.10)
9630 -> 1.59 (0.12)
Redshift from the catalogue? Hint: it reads 0.253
